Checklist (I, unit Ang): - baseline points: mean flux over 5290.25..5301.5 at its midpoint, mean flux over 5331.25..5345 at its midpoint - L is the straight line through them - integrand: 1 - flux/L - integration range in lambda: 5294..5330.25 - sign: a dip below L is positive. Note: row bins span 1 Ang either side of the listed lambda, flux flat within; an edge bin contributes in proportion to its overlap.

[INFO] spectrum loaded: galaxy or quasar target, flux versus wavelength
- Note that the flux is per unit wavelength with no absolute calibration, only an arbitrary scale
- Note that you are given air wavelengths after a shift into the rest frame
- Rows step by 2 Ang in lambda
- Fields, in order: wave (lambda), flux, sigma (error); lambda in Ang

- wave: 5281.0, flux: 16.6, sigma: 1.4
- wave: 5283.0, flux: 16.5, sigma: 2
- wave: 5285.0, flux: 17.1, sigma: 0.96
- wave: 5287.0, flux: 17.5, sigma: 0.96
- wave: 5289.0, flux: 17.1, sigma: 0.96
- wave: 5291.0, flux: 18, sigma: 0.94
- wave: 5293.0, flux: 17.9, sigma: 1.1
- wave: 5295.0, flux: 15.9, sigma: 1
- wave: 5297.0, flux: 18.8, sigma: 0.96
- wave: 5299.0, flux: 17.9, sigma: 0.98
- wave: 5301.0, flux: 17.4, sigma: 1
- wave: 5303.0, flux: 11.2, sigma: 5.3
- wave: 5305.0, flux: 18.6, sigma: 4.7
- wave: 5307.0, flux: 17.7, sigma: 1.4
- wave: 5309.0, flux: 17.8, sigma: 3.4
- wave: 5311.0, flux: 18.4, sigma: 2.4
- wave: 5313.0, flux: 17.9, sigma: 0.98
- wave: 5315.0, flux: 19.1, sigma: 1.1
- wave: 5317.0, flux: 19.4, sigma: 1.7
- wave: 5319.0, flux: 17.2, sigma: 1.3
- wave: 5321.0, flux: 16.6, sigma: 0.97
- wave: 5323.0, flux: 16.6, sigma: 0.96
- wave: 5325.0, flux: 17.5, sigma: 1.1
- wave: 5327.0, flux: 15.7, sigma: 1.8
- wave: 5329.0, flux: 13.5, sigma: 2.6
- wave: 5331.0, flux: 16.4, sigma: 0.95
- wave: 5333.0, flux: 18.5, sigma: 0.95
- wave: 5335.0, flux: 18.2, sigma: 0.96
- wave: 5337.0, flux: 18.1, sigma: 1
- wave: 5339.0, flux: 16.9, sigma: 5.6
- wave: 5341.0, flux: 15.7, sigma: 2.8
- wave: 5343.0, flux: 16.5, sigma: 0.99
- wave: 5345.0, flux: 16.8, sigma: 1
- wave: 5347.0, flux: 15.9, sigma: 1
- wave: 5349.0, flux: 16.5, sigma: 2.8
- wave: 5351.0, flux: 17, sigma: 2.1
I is 0.9 Ang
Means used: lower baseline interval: 17.7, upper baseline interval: 17.2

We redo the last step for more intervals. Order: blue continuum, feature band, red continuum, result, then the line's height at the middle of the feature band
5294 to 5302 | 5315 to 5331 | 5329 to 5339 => 0.52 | 17.3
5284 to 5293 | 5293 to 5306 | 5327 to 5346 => 0.43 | 17.3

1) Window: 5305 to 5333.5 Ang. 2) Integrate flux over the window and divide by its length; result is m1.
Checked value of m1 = 17.3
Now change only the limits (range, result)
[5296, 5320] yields 17.6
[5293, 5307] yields 16.8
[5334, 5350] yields 16.8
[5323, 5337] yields 16.7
